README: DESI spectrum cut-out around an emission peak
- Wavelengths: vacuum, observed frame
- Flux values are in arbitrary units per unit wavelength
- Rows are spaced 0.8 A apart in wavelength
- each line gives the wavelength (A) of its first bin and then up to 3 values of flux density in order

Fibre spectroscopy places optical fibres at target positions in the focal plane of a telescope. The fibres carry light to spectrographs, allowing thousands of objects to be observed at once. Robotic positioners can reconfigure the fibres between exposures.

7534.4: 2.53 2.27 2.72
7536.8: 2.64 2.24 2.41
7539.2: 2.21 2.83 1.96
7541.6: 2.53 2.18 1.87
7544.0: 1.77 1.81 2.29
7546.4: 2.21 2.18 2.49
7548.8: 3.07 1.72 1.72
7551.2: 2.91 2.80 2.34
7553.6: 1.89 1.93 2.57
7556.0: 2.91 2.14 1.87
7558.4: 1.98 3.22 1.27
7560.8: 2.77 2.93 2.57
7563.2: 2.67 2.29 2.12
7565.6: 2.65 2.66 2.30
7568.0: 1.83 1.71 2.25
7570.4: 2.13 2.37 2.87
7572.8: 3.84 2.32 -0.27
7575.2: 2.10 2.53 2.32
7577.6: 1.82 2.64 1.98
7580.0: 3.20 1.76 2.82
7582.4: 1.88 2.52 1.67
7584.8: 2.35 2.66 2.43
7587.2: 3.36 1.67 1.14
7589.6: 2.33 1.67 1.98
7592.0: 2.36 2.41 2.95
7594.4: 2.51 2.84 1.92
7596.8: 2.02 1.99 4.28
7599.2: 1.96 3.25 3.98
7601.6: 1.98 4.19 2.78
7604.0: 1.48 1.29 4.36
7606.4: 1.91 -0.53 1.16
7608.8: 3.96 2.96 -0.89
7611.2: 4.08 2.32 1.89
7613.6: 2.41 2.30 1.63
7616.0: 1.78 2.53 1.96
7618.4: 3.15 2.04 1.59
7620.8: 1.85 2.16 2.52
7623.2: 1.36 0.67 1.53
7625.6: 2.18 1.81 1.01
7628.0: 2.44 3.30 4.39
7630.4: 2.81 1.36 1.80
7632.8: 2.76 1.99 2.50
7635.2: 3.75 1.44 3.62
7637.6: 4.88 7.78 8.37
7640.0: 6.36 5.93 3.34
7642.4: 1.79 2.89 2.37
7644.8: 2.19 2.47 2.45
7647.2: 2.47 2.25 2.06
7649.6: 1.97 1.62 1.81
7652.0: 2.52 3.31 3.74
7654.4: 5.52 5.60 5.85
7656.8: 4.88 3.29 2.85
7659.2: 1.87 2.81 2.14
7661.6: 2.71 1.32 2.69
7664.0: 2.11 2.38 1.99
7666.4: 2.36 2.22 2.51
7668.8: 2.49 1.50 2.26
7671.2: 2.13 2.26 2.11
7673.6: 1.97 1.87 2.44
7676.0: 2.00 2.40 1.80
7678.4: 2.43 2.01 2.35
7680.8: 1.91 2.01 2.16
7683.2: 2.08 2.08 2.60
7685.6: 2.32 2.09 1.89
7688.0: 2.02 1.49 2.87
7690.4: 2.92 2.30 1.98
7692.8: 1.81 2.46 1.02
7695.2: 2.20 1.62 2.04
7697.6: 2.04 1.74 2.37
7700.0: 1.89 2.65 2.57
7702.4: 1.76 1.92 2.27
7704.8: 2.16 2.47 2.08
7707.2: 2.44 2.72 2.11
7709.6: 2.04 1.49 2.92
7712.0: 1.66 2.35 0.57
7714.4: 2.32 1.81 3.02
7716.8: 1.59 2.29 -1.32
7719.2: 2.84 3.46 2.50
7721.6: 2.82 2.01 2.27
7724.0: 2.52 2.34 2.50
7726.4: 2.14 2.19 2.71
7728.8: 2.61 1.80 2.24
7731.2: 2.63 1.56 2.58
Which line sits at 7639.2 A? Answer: [S II]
